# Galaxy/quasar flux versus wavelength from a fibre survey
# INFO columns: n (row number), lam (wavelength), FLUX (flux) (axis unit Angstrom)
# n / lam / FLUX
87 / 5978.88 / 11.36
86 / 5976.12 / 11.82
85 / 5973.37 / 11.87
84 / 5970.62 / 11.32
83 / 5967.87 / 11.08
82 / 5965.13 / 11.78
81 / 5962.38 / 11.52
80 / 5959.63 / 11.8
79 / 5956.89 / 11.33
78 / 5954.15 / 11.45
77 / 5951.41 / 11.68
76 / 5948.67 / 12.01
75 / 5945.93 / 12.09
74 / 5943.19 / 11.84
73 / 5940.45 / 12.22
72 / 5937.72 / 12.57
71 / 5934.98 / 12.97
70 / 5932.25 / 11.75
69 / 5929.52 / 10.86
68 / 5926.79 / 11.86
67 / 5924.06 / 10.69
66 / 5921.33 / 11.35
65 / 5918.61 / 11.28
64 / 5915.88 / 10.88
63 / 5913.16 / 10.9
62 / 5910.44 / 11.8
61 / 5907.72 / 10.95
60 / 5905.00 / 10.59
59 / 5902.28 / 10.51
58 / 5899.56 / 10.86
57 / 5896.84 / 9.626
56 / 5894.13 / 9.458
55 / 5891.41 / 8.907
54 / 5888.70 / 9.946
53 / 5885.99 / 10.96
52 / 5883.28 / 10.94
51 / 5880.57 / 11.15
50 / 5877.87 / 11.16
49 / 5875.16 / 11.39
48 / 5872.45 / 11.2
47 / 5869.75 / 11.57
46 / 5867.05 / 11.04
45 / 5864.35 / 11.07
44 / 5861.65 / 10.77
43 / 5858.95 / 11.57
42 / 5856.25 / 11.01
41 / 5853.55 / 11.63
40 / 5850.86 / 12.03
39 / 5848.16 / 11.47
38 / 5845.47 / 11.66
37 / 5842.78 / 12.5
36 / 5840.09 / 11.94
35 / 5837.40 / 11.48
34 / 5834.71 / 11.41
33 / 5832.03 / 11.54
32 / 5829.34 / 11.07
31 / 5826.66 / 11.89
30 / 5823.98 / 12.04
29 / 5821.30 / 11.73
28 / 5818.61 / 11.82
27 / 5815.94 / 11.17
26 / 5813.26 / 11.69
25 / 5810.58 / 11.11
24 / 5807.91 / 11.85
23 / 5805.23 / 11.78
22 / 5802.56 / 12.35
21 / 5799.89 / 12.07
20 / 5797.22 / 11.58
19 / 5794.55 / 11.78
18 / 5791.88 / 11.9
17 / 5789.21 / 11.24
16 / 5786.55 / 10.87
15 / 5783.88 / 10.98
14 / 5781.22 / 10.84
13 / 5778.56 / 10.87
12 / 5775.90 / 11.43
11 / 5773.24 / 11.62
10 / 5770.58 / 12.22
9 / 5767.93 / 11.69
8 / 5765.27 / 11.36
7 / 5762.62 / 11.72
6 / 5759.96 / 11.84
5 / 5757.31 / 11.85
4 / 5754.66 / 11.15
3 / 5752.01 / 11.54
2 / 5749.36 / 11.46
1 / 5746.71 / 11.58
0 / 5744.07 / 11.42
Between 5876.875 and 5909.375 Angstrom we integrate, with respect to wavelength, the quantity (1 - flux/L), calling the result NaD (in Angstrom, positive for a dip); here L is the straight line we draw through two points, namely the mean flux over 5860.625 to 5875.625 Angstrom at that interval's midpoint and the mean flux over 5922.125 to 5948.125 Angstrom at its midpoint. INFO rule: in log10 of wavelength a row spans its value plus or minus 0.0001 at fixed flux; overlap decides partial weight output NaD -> 2.8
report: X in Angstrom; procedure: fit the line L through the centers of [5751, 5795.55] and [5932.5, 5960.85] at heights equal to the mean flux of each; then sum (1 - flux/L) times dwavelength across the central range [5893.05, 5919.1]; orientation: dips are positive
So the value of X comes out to 2.60 Angstrom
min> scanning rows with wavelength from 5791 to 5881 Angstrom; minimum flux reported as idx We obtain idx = 10.77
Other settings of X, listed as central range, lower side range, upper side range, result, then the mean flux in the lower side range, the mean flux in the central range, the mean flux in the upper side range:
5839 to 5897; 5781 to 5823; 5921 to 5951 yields 3.1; 11.6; 11.1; 11.8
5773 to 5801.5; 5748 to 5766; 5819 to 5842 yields 0.6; 11.6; 11.4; 11.7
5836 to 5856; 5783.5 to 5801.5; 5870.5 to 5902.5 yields -1.5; 11.5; 11.8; 10.5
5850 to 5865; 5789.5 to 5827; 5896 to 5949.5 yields 0.3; 11.7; 11.3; 11.4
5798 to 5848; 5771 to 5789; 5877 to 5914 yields -3.6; 11.2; 11.7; 10.5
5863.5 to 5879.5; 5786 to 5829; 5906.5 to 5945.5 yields 0.5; 11.7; 11.2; 11.6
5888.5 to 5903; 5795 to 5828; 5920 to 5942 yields 2.4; 11.8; 9.85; 11.8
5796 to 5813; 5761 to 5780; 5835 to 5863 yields -0.3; 11.6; 11.8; 11.6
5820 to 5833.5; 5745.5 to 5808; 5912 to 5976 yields -0.1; 11.6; 11.7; 11.6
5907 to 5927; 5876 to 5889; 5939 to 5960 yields 0.3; 10.9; 11.2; 11.8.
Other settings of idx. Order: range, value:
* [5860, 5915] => 8.907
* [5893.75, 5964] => 9.458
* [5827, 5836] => 11.07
